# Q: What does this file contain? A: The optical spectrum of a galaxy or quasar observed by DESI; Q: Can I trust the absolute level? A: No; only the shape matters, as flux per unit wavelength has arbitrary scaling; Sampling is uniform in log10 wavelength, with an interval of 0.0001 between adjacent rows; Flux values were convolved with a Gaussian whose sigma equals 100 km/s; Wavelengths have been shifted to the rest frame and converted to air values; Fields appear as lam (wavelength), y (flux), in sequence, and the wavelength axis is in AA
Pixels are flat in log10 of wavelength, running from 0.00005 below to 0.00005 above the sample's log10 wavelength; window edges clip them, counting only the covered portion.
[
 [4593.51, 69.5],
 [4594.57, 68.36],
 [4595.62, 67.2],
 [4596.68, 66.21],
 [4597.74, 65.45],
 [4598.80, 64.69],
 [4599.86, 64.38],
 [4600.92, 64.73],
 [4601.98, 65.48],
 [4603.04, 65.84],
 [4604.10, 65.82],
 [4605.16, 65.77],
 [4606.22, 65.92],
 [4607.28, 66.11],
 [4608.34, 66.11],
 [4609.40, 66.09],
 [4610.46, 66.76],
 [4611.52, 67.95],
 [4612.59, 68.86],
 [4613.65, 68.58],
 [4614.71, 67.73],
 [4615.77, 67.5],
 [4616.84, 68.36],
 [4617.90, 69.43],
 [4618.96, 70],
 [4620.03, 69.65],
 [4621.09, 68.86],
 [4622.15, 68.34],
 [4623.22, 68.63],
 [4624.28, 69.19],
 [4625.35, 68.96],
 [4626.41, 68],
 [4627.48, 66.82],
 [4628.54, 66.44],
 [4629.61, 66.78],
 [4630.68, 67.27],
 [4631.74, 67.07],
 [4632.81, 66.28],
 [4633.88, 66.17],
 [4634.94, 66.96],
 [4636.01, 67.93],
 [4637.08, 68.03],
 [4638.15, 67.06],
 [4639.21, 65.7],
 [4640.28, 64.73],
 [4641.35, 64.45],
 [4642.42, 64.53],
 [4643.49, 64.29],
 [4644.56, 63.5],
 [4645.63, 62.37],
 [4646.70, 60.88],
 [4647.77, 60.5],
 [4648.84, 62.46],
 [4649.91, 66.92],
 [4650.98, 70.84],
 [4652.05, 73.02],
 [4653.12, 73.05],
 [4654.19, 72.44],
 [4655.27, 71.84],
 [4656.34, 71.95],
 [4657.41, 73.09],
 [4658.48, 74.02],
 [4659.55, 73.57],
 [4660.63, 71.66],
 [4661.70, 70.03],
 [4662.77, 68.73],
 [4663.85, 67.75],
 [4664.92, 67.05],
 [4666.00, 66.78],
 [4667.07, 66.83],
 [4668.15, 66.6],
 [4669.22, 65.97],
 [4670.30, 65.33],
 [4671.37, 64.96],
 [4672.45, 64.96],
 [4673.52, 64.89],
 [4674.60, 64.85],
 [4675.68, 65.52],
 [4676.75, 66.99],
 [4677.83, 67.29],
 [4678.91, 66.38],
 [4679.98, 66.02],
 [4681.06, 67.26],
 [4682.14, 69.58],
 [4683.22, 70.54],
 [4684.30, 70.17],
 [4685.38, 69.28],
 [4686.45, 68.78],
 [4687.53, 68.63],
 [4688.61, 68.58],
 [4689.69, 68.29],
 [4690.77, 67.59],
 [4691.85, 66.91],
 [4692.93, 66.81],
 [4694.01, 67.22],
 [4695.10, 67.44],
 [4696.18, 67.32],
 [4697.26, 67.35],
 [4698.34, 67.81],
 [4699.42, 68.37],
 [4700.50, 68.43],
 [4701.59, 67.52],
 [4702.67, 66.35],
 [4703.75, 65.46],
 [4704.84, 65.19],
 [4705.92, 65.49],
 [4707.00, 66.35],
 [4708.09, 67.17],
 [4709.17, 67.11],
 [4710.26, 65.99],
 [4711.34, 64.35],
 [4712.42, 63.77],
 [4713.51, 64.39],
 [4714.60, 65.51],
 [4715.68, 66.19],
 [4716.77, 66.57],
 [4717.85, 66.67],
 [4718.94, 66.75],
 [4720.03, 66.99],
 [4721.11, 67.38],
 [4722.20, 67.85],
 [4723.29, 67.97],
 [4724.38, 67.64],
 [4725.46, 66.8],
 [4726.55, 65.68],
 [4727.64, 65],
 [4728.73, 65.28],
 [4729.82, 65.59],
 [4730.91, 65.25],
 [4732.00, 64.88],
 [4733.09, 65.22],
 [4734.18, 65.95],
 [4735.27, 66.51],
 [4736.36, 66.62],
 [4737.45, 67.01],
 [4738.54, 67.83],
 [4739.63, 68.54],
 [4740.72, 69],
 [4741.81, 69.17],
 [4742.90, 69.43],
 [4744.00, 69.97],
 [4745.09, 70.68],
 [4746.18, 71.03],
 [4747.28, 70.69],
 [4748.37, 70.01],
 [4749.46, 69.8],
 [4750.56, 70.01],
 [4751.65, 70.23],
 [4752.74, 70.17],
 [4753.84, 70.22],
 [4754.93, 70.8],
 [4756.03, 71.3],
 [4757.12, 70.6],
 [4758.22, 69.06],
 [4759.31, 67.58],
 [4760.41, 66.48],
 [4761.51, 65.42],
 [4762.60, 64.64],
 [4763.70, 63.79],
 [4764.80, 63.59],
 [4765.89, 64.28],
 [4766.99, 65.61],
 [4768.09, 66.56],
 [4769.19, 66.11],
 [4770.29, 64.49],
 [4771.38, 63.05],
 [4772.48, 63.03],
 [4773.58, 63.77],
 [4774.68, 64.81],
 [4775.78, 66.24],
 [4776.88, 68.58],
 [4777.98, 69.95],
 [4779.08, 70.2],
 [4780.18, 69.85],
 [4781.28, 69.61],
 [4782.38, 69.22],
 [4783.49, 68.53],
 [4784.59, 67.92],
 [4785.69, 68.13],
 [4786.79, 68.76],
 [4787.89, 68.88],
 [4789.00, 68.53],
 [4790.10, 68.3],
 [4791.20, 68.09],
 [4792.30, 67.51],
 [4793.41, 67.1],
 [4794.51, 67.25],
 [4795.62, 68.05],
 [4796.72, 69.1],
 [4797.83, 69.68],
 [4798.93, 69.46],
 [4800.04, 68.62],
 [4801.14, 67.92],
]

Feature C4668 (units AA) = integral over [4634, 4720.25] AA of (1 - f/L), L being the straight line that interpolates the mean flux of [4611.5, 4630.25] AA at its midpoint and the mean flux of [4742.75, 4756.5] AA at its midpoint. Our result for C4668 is 2.47 AA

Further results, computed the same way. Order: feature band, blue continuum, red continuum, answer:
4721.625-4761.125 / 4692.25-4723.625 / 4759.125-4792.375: -0.89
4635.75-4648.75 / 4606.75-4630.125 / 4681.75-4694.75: 0.72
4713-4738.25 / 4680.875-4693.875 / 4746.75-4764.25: 0.89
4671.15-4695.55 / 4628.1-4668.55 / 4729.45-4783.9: 0.09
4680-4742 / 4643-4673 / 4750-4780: 0.48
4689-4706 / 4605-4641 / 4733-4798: 0.13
